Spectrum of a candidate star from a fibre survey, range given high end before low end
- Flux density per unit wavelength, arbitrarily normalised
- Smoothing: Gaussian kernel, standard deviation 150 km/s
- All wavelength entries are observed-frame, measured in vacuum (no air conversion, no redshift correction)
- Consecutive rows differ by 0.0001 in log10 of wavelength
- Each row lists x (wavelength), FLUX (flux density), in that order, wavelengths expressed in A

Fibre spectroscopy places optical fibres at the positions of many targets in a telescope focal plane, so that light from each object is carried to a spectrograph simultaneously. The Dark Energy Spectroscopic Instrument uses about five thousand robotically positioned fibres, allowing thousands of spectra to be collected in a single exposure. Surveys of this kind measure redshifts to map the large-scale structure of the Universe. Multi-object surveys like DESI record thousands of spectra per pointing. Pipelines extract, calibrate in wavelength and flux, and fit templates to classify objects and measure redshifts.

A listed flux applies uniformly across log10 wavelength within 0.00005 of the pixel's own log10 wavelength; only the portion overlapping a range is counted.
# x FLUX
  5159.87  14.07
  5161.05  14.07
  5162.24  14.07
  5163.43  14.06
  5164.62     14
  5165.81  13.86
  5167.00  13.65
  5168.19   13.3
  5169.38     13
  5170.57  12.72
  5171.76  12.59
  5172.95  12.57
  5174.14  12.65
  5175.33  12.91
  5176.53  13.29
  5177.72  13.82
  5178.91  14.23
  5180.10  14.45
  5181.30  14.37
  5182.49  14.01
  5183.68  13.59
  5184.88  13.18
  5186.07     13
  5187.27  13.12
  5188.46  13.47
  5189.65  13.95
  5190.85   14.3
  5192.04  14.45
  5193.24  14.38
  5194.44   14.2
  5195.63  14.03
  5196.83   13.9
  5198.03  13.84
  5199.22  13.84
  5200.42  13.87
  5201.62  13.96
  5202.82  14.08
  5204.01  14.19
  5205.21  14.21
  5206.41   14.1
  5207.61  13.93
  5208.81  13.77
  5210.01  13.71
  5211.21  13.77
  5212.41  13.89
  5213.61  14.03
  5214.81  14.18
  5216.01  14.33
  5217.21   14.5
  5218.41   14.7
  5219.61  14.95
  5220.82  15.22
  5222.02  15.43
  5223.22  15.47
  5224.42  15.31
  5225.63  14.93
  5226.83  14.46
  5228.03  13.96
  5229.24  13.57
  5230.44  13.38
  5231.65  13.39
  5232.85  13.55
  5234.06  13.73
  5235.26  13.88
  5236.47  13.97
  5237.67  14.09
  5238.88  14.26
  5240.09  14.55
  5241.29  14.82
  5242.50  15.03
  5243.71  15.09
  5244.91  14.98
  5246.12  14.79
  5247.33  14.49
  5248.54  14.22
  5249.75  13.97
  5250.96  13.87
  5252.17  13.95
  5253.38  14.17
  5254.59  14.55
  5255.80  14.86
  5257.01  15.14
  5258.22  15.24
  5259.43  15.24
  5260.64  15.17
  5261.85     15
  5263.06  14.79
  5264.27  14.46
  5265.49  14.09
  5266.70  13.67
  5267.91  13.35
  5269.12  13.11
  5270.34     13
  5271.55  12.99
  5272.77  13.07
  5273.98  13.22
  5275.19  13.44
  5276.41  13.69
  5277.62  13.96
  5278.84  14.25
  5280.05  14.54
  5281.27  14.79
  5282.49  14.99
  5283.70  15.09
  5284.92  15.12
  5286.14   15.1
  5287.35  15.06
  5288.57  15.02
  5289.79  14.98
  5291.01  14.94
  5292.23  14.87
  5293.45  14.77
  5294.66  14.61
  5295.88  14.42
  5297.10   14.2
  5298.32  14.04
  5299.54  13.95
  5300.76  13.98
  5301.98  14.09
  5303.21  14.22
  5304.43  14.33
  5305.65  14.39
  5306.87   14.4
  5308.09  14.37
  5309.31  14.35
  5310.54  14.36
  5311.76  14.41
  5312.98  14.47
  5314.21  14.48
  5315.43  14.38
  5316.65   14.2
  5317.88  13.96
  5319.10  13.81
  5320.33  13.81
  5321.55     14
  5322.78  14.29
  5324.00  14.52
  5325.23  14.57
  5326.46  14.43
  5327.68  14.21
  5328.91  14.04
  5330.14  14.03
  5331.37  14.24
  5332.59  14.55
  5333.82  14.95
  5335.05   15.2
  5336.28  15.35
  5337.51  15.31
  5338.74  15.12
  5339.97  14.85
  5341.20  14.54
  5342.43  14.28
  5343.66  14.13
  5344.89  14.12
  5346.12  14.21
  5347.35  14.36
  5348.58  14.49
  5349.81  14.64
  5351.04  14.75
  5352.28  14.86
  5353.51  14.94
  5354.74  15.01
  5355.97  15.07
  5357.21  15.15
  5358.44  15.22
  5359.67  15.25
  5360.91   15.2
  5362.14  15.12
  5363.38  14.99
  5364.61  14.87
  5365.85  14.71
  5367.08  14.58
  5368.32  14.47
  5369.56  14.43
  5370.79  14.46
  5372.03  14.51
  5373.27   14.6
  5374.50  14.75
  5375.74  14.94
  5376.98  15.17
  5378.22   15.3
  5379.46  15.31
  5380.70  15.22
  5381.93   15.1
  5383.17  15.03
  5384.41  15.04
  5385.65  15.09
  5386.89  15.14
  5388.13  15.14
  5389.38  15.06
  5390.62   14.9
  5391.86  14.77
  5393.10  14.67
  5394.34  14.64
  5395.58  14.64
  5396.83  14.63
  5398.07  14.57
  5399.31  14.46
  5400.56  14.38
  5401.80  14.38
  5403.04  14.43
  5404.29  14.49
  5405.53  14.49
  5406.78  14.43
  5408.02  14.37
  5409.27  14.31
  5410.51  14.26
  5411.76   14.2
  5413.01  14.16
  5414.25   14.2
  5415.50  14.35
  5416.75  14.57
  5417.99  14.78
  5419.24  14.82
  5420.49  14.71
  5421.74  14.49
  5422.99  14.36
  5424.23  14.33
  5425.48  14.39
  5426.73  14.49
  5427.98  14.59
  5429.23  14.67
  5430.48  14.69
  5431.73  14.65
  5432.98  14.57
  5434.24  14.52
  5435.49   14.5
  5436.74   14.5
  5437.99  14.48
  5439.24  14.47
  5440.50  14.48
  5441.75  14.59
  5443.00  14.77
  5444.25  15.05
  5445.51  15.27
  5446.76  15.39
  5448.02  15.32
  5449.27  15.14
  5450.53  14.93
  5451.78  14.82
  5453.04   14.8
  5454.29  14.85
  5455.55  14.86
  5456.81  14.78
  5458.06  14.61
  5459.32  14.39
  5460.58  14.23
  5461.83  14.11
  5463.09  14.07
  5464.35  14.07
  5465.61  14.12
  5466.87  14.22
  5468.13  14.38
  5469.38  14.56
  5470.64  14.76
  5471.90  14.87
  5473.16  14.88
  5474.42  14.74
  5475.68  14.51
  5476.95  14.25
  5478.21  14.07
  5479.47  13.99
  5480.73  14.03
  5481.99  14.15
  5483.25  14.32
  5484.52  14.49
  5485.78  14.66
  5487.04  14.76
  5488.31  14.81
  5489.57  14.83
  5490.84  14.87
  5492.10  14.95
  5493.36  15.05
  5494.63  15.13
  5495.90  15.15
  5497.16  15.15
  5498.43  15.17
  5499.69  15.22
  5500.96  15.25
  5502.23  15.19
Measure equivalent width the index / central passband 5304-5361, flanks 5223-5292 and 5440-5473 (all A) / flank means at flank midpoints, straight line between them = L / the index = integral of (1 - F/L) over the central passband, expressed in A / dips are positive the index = -0.3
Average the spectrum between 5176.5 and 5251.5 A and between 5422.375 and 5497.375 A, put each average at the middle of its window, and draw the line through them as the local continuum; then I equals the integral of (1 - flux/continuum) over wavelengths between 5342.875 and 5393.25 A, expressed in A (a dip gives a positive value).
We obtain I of -1.4 A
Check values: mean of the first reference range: 14.2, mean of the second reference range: 14.6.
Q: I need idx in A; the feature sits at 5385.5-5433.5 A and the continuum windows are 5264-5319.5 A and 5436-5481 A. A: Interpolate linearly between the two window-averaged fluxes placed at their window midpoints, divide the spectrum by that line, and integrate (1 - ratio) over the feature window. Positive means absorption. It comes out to -0.2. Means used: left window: 14.2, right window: 14.6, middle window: 14.6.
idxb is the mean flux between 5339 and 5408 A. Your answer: 14.8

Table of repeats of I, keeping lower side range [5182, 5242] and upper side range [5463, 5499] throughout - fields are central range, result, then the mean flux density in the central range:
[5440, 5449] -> -0.29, 15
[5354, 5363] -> -0.48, 15.1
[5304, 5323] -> 0.06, 14.3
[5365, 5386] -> -0.67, 14.9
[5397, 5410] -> 0.02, 14.4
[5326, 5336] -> -0.11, 14.5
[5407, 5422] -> 0.04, 14.4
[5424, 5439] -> -0.03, 14.5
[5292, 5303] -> -0.03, 14.3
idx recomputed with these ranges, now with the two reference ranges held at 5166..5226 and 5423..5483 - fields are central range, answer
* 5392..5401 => -0.1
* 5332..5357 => -0.8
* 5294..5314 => -0.1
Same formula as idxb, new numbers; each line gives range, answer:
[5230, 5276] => 14.2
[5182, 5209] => 13.9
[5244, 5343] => 14.4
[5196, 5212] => 13.9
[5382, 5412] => 14.7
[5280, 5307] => 14.6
